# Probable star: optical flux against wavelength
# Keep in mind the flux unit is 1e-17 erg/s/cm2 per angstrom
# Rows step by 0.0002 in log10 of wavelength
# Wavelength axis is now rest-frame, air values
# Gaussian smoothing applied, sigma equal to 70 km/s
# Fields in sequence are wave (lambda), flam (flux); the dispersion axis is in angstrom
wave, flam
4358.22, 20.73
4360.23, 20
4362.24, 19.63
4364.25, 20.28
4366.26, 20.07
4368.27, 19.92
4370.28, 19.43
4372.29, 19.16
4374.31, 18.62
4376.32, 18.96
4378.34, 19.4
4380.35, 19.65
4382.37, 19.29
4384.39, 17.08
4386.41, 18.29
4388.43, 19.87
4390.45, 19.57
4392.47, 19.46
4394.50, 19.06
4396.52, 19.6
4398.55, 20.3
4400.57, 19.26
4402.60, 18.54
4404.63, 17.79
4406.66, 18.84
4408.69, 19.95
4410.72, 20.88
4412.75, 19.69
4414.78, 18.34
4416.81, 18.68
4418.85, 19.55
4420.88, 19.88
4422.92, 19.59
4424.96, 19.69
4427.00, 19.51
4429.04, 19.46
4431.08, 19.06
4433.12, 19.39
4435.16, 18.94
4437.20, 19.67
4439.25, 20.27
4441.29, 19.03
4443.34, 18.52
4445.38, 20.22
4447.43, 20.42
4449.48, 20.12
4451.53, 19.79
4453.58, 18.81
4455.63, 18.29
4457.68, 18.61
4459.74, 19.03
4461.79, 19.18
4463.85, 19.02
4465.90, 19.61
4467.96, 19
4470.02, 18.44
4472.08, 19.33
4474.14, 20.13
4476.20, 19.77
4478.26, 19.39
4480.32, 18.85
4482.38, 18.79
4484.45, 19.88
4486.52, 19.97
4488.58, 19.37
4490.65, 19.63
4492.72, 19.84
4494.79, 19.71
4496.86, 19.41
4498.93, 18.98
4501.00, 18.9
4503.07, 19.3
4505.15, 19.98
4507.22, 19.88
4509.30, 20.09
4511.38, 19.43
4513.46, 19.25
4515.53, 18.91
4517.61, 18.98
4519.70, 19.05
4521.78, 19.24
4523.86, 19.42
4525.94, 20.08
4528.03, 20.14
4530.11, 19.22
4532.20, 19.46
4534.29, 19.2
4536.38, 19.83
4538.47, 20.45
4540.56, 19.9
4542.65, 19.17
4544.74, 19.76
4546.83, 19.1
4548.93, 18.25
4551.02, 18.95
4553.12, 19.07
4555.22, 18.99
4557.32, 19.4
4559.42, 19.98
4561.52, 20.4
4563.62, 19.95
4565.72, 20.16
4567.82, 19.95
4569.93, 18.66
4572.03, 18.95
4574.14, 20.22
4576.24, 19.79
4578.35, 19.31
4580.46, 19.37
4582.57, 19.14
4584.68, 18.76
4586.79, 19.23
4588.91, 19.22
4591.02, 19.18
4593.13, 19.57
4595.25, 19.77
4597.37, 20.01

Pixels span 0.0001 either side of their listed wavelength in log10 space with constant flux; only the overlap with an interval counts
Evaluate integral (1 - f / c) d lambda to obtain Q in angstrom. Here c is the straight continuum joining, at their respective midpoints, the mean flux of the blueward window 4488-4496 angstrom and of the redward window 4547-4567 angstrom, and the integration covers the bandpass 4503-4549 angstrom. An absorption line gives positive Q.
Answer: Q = 0.1 angstrom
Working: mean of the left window 19.6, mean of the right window 19.4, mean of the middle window 19.5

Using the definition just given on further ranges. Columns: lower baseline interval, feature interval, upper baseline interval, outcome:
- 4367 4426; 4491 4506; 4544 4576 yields 0.0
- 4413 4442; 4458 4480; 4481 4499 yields 0.2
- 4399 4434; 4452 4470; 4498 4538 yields 0.4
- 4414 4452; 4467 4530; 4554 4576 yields 0.4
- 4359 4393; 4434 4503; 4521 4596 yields 0.2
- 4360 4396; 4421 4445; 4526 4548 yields 0.0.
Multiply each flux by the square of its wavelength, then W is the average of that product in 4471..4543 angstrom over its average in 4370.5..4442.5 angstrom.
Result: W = 1.1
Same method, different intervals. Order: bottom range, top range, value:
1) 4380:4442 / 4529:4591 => 1.08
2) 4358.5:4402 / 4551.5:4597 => 1.10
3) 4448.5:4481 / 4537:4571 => 1.06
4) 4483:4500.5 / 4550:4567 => 1.03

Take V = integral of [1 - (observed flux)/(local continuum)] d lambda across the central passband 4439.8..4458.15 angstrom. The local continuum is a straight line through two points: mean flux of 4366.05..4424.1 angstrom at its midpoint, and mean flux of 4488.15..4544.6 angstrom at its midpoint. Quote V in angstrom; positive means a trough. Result 0.01 angstrom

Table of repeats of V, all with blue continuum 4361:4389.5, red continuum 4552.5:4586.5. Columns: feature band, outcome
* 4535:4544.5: -0.2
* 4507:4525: 0.1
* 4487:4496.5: -0.1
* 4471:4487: -0.1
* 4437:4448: -0.2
